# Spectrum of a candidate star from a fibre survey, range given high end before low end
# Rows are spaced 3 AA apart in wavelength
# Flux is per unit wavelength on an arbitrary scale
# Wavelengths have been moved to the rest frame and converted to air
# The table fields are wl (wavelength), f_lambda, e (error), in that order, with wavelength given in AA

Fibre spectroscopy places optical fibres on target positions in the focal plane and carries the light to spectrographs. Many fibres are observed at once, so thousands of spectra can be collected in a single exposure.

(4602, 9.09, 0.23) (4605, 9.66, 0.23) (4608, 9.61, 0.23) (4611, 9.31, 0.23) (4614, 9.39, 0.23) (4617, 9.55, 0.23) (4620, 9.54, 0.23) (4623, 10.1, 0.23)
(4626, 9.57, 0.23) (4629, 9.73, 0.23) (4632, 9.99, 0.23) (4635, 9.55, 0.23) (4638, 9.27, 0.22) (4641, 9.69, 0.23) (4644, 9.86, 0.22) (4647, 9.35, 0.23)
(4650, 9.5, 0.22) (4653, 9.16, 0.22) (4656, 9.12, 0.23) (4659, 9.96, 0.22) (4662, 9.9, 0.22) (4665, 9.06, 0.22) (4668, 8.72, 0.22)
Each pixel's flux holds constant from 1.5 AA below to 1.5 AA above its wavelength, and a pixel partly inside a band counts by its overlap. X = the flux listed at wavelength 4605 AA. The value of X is 9.66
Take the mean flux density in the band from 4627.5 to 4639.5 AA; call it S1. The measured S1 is 9.63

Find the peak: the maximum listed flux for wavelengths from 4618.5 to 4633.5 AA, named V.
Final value 10.1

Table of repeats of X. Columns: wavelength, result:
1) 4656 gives 9.12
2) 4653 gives 9.16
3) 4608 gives 9.61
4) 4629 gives 9.73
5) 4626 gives 9.57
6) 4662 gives 9.9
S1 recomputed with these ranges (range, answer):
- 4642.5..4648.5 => 9.6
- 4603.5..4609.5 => 9.63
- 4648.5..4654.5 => 9.33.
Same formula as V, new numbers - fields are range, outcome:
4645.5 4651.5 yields 9.5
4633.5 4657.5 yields 9.86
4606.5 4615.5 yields 9.61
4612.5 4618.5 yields 9.55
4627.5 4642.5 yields 9.99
